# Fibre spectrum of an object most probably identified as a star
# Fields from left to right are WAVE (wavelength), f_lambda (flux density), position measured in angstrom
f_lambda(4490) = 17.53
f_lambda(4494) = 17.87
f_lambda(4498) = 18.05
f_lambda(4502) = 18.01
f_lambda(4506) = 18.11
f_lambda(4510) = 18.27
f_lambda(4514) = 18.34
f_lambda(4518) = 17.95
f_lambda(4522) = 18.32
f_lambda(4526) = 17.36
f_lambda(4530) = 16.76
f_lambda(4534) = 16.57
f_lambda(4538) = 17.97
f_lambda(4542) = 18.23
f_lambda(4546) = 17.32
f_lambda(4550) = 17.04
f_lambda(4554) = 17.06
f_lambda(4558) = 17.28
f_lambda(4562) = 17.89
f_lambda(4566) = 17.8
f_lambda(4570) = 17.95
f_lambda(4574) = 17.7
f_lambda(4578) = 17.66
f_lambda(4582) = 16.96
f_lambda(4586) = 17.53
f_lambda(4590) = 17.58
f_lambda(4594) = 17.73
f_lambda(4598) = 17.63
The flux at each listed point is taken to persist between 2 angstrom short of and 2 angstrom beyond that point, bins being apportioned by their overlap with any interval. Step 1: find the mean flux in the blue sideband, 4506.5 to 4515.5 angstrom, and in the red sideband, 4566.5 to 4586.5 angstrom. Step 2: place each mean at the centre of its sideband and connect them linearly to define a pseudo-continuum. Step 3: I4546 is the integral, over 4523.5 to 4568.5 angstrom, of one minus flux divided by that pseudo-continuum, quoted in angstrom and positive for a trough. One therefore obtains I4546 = 1.24 angstrom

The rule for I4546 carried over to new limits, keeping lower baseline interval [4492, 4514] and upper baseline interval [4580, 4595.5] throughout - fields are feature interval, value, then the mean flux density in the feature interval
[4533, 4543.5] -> 0.10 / 17.7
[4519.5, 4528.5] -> 0.07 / 17.8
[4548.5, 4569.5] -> 0.23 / 17.5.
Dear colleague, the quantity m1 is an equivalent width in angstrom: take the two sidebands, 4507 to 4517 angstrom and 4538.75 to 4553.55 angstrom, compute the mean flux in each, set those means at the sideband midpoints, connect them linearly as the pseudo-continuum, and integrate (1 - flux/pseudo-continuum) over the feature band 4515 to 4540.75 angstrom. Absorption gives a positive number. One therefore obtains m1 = 0.5 angstrom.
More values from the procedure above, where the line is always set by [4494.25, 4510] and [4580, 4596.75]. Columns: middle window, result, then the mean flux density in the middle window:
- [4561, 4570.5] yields -0.1 angstrom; 17.9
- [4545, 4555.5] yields 0.4 angstrom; 17.1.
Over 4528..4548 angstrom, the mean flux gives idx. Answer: 17.4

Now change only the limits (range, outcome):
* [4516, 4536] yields 17.4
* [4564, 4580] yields 17.8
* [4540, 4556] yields 17.4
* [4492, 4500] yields 18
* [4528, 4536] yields 16.7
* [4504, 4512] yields 18.2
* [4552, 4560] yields 17.2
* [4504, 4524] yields 18.2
